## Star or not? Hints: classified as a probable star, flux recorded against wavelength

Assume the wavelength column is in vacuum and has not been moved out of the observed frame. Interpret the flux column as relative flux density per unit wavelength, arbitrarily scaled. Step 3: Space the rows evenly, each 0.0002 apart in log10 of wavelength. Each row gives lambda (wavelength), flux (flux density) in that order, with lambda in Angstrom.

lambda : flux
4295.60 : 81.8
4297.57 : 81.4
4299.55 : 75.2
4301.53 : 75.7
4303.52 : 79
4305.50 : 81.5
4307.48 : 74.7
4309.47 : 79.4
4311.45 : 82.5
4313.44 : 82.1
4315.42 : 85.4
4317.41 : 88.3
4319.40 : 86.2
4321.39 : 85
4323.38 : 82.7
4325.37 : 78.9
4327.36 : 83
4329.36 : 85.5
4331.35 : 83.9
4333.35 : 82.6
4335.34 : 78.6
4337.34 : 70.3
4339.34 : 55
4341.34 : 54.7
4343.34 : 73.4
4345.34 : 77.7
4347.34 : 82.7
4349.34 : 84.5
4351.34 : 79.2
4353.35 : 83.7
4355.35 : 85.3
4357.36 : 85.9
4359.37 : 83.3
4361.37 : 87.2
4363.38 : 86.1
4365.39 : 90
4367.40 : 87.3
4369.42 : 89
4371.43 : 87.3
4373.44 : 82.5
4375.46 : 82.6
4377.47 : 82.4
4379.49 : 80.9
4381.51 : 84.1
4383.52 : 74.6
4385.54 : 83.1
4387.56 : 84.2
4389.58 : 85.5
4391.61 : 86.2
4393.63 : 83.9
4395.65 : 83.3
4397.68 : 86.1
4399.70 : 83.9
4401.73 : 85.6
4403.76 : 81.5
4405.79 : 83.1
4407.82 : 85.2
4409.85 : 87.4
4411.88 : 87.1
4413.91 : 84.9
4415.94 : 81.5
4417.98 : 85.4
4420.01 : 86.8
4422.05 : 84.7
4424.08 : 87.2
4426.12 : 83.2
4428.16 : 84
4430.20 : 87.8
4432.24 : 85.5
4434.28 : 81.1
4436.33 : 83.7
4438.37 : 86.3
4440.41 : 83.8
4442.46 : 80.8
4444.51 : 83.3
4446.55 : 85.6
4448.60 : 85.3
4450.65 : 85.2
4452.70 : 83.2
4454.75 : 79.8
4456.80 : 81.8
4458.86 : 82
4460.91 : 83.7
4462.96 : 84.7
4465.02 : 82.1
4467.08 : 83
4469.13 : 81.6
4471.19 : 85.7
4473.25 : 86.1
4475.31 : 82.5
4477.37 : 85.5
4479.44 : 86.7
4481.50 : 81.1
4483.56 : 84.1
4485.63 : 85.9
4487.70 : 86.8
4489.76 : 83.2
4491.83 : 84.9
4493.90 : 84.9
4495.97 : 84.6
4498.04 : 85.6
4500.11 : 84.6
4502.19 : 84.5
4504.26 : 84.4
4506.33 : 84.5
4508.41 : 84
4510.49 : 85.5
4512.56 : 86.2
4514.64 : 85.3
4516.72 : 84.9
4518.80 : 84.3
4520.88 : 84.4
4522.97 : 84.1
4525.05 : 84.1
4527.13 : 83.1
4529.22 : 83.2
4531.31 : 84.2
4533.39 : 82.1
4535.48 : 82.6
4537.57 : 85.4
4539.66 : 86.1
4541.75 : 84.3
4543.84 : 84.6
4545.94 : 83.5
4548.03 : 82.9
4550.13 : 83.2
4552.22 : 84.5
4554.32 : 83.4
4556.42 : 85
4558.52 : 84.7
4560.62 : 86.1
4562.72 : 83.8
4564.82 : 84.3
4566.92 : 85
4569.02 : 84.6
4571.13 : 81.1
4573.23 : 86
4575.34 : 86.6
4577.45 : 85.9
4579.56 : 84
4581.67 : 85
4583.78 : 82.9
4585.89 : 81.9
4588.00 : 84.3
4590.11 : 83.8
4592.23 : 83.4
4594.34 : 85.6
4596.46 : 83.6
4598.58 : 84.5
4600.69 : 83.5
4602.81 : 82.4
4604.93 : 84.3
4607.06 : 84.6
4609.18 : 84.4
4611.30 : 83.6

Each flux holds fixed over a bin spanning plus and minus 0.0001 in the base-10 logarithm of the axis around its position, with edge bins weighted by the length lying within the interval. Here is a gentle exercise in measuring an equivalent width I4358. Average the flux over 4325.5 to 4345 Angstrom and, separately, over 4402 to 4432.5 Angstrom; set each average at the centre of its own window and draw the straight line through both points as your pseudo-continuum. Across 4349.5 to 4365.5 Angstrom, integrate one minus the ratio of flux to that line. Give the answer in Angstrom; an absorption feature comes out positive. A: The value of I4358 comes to -1.5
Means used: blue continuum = 74.4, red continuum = 85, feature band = 84.8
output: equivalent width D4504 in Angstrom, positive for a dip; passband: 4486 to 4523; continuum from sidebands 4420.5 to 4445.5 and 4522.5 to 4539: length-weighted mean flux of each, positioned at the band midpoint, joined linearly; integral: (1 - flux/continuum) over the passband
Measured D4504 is -0.4 Angstrom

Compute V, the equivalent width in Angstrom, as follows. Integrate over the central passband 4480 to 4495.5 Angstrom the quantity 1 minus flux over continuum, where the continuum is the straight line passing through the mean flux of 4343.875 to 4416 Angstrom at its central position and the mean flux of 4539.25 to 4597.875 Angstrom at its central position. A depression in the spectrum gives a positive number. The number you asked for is -0.1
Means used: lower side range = 84.1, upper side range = 84.3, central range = 84.5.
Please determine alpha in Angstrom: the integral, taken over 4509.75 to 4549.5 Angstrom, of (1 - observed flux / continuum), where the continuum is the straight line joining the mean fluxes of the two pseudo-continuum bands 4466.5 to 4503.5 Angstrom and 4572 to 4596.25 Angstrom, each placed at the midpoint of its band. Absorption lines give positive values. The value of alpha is 0.1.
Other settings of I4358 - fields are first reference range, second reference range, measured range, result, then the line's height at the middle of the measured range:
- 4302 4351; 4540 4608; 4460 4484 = -0.5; 82.1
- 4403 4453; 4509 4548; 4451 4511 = 0.3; 84.4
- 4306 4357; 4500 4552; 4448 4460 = 0.0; 82.5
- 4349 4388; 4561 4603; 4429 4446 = 0.0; 84.2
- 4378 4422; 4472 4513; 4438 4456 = 0.2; 84.4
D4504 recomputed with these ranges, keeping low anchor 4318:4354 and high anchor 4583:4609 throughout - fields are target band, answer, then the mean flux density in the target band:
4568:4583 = -0.2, 84.7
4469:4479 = -0.4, 84.6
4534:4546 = -0.3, 84.4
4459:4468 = -0.3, 83.3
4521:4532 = -0.2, 83.7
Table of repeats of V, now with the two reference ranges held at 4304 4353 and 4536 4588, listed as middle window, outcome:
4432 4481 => -0.99 Angstrom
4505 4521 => -0.32 Angstrom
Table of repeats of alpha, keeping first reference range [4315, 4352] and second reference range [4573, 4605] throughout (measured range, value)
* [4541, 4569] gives -0.27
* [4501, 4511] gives -0.26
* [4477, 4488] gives -0.40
